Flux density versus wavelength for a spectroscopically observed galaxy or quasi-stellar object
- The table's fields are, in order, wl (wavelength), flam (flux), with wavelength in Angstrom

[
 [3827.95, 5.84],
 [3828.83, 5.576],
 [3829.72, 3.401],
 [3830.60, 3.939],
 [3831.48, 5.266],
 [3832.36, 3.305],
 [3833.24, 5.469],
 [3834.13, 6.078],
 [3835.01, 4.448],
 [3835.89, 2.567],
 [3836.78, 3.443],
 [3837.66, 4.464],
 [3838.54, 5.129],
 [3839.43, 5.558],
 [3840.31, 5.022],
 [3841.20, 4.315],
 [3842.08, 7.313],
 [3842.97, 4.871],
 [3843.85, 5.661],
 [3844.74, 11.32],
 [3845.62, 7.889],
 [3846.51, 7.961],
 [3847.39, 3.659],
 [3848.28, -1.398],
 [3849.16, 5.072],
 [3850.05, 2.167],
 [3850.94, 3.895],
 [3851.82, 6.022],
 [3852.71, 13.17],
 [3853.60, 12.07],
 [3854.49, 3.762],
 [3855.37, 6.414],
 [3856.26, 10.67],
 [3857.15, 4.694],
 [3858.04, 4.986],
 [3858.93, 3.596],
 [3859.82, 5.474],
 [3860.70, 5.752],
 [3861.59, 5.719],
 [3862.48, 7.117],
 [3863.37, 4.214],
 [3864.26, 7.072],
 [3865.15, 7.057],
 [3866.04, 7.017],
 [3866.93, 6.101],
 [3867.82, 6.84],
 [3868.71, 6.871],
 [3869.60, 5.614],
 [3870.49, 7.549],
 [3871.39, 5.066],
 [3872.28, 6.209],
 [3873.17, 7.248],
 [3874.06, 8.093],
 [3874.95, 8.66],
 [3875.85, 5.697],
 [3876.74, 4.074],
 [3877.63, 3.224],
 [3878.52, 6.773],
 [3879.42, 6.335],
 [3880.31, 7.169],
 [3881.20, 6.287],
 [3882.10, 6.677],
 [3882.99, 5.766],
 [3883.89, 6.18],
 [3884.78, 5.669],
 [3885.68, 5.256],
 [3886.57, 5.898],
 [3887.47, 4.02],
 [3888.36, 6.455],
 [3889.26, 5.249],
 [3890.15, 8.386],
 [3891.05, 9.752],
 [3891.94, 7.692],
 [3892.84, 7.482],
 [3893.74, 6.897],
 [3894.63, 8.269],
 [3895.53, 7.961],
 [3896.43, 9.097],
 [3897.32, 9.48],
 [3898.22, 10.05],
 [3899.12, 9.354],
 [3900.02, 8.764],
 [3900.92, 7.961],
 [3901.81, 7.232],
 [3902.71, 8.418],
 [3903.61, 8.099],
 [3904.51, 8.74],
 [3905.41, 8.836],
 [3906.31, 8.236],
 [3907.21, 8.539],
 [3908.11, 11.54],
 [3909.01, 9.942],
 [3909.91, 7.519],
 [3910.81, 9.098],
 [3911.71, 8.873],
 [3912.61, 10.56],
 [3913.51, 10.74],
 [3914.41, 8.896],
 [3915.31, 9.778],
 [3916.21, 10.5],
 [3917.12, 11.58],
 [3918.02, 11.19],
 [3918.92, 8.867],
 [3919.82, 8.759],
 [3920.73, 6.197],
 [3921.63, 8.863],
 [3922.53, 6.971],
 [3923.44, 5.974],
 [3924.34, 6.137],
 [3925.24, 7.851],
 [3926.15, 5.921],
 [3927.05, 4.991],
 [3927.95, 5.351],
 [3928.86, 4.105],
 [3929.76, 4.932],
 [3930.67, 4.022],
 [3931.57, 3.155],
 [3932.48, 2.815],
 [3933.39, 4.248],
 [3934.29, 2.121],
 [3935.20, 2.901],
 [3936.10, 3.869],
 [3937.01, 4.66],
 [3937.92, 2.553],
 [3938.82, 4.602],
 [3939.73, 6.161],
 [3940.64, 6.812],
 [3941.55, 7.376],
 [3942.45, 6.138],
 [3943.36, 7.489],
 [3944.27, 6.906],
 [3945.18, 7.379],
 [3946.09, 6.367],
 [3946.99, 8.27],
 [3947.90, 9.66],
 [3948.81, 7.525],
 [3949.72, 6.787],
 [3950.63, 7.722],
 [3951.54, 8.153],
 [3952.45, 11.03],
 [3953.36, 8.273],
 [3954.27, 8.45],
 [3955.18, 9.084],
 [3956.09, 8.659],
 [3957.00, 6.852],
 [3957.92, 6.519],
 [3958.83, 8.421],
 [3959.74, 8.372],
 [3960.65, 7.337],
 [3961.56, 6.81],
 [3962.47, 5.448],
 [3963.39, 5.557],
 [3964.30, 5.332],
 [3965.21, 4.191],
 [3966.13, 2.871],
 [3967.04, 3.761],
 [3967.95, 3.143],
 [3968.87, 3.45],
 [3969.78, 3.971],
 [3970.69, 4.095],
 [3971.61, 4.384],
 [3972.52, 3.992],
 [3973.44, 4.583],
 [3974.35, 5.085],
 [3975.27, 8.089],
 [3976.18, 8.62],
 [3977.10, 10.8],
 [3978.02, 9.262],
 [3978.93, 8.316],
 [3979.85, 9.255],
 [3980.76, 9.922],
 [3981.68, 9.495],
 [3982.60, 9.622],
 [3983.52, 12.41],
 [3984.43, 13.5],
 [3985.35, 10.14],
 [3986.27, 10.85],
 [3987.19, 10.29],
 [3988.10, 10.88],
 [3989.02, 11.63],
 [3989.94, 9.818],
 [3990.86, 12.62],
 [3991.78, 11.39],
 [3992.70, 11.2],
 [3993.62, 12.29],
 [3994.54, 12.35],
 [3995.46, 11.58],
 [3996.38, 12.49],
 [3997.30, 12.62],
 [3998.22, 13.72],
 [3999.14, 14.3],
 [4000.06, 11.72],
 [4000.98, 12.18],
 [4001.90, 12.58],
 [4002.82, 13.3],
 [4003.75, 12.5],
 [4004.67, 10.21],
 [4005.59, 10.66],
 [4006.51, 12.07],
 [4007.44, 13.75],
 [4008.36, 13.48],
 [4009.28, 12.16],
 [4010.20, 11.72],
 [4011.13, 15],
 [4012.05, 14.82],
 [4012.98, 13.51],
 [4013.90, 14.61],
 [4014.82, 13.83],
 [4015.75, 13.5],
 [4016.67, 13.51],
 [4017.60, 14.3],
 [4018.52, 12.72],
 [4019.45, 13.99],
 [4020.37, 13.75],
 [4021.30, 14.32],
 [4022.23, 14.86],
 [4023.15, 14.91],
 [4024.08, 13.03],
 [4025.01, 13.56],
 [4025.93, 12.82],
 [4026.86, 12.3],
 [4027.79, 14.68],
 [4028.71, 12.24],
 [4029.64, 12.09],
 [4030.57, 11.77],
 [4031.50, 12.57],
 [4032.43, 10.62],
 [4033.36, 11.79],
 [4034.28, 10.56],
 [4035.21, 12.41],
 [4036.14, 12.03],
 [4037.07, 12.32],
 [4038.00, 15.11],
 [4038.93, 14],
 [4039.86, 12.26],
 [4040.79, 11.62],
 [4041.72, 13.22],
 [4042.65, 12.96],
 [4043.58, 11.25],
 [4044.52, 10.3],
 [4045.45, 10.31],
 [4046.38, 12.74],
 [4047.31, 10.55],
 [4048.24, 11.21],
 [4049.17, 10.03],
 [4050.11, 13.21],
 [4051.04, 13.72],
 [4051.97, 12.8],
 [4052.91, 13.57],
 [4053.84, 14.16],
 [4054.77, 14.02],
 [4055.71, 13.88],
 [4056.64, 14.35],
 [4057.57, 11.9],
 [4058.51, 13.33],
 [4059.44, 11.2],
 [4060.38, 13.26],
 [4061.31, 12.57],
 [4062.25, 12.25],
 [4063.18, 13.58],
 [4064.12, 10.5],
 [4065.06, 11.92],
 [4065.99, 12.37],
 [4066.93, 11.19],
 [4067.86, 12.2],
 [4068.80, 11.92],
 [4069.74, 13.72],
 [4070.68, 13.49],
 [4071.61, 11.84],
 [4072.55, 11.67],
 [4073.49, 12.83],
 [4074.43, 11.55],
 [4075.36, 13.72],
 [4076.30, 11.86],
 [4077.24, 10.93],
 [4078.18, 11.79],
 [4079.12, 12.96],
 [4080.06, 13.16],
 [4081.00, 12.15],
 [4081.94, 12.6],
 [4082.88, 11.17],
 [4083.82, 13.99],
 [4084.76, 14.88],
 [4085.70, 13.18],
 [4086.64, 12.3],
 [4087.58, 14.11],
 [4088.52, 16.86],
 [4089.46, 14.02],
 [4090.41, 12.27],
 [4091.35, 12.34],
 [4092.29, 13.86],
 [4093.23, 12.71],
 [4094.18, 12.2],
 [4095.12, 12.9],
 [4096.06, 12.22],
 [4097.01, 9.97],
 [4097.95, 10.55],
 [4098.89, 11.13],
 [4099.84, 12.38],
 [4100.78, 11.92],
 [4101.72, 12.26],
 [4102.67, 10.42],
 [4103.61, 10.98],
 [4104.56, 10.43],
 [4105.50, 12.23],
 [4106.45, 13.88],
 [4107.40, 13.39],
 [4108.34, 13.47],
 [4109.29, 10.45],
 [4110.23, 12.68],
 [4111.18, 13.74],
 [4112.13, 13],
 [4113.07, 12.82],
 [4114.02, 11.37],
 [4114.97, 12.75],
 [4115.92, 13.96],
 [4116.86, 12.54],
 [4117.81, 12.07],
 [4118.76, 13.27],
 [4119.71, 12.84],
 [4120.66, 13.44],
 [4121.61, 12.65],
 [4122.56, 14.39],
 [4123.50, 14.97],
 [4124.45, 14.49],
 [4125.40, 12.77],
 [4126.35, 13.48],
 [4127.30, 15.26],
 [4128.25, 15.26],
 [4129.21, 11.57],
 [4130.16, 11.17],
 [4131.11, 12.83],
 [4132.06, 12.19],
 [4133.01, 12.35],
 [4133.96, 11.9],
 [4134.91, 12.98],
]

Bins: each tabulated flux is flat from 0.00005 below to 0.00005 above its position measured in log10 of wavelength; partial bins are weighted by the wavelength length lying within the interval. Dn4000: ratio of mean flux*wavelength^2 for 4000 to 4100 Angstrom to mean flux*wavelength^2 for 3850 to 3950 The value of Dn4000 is 2.0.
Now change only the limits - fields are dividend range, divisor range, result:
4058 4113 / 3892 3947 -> 1.86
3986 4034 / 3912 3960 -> 1.88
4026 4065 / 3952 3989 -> 1.70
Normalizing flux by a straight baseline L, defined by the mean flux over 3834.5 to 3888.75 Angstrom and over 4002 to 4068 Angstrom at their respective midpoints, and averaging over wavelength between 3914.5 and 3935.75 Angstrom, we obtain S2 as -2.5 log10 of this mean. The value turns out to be 0.280 mag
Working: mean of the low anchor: 5.93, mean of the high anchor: 12.7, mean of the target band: 6.43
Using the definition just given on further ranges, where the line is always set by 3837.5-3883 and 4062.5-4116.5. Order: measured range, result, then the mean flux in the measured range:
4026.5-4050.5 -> -0.10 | 12.1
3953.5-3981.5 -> 0.36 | 6.54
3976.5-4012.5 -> -0.19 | 11.7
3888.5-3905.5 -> -0.16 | 8.26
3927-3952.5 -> 0.41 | 5.73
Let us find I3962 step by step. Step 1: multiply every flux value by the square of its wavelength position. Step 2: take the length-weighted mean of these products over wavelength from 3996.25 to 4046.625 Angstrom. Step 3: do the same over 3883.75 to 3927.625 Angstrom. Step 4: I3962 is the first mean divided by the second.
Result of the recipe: 1.67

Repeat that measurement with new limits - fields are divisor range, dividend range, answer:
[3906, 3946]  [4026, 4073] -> 1.91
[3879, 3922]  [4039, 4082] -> 1.64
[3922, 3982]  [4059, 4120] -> 2.13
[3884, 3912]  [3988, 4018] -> 1.66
